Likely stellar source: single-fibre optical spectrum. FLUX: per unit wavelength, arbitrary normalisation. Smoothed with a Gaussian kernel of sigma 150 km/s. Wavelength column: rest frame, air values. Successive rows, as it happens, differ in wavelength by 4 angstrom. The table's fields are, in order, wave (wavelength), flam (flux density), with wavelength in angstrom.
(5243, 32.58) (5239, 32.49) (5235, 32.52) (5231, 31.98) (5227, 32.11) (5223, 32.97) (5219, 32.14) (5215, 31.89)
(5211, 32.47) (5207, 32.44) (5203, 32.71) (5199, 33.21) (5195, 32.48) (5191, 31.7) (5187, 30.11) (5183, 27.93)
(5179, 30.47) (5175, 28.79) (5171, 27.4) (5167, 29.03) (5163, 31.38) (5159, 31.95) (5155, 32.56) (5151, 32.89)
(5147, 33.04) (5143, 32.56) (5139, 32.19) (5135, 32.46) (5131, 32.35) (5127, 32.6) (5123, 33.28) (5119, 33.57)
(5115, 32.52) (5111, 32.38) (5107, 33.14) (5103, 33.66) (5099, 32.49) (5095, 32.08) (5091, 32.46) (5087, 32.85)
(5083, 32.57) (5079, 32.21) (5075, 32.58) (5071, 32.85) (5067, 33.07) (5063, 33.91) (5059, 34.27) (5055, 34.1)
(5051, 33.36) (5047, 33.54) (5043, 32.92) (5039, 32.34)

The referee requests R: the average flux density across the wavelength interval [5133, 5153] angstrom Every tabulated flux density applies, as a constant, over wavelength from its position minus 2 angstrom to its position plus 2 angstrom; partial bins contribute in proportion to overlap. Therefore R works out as 32.6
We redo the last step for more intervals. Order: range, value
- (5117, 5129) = 33.1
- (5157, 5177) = 29.7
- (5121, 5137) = 32.7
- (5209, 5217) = 32.2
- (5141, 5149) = 32.8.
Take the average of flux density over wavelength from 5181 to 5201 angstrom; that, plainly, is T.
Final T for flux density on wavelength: 31.1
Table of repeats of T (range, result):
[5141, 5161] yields 32.6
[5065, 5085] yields 32.7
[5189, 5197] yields 32.1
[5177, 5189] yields 29.5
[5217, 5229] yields 32.4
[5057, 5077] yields 33.3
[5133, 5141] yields 32.3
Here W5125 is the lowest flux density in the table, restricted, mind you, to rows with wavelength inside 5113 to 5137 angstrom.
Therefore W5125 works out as 32.35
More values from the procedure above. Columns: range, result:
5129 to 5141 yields 32.19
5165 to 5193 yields 27.4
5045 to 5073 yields 32.85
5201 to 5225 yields 31.89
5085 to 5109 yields 32.08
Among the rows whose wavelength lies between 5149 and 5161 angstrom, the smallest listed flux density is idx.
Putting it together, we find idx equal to 31.95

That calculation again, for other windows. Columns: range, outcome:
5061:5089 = 32.21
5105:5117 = 32.38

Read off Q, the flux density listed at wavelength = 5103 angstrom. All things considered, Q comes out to 33.66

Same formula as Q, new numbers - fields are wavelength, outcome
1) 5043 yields 32.92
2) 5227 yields 32.11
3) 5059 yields 34.27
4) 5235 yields 32.52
